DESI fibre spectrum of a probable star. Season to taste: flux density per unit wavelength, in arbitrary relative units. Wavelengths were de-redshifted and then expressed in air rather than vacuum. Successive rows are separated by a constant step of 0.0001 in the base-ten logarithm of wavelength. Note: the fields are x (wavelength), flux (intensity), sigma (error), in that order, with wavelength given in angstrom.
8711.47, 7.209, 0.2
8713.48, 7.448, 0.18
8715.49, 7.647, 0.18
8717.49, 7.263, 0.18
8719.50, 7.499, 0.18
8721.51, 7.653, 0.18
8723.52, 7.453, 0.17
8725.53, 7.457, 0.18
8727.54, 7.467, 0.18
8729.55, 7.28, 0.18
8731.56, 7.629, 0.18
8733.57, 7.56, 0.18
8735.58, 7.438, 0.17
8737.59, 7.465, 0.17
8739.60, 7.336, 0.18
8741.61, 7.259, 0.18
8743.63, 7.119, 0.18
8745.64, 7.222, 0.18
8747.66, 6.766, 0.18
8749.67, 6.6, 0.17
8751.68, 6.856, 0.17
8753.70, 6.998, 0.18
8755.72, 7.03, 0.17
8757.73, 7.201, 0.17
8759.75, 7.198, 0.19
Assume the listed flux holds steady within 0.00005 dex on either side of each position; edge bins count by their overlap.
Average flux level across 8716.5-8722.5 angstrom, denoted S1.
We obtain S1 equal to 7.47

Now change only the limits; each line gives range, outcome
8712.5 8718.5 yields 7.45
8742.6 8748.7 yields 7.03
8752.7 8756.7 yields 7.01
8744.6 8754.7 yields 6.89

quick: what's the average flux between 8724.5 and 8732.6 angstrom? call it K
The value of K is 7.46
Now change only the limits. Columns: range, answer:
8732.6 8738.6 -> 7.49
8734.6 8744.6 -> 7.32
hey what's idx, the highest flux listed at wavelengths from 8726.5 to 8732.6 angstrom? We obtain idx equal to 7.629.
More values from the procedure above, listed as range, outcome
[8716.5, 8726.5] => 7.653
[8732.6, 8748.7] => 7.56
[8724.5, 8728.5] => 7.467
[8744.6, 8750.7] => 7.222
